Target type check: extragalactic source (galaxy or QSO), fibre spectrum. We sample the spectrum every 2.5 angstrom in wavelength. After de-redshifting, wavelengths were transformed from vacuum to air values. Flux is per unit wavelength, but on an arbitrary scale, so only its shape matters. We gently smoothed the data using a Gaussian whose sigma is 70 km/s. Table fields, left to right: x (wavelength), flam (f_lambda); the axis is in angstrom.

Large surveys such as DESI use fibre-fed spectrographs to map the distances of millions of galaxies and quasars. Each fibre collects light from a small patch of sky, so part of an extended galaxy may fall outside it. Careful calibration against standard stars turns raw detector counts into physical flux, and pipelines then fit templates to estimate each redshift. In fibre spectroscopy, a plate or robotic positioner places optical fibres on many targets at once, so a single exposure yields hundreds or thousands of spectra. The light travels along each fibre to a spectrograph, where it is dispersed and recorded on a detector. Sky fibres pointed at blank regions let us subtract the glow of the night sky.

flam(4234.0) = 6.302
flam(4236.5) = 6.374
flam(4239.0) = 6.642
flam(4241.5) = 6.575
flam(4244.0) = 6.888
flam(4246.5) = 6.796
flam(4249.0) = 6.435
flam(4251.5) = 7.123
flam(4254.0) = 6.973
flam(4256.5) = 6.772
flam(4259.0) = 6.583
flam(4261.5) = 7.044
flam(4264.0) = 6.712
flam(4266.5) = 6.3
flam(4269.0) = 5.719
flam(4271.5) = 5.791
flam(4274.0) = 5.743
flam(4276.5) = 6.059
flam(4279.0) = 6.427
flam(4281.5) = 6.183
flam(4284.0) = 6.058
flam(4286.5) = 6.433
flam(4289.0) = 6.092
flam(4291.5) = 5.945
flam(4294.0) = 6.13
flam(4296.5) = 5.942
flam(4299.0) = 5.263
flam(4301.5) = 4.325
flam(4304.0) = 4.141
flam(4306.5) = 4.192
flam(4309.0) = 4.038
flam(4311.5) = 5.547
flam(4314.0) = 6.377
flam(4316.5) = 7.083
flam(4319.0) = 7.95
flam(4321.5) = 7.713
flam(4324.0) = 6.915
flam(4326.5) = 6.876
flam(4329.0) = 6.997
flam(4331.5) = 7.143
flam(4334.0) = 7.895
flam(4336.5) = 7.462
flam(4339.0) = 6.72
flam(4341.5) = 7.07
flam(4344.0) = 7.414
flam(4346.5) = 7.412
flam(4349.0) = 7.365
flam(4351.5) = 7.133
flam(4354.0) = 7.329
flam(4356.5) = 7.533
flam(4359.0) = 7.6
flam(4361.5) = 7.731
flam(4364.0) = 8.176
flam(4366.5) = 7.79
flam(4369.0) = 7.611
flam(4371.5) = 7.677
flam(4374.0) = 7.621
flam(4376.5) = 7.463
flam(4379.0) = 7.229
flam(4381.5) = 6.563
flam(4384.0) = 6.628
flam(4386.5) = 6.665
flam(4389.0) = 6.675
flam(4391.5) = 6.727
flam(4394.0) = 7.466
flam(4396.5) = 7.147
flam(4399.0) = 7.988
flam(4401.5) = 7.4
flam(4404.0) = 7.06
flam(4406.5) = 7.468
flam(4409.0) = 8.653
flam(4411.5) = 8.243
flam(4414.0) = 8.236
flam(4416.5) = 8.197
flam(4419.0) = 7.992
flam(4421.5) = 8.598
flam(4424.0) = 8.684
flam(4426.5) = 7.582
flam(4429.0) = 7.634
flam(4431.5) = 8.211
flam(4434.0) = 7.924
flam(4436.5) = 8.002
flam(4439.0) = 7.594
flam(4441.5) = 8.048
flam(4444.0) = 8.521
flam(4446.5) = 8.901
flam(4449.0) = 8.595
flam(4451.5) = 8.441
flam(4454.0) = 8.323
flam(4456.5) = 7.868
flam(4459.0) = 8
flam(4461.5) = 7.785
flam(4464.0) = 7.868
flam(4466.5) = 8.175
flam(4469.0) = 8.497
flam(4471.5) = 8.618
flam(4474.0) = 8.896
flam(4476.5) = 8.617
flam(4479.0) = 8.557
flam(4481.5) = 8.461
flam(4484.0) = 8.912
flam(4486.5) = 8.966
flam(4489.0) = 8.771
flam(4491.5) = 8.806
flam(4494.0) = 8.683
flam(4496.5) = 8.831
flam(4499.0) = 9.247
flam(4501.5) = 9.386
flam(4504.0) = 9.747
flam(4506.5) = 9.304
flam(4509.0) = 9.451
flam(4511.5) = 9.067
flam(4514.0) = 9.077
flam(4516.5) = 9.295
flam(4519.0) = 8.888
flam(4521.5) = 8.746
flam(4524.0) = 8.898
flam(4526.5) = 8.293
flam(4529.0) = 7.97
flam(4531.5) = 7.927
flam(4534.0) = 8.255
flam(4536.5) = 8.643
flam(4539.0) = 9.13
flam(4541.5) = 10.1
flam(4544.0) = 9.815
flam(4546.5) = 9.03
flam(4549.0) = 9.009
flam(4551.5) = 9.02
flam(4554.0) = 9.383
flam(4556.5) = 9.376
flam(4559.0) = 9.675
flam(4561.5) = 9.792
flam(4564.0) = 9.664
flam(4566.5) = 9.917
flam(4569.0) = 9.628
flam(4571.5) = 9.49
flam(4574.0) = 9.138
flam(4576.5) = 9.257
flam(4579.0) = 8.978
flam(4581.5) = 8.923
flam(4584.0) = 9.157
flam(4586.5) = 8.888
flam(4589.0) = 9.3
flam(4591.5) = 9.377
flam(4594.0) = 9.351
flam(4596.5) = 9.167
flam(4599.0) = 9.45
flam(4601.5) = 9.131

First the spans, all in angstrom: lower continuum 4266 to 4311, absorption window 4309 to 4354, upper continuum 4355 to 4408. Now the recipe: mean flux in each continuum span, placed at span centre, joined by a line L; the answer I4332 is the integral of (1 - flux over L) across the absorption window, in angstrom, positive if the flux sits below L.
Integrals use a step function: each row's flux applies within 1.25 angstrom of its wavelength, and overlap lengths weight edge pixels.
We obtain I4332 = -4.48 angstrom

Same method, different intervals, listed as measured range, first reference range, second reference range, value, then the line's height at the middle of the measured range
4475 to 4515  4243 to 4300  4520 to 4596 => -2.2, 8.52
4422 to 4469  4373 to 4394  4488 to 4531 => -1.2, 7.94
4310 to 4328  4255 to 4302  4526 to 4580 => -0.9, 6.56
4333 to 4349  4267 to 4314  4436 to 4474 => -2.3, 6.4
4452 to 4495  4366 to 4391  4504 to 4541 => -1.0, 8.27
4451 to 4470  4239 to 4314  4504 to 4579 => 0.2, 8.2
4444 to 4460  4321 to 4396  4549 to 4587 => -0.3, 8.2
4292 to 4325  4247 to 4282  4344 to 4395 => 4.9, 6.8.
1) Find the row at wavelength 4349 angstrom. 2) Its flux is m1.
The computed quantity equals 7.365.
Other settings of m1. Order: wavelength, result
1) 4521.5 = 8.746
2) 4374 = 7.621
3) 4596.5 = 9.167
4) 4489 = 8.771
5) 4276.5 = 6.059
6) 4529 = 7.97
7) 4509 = 9.451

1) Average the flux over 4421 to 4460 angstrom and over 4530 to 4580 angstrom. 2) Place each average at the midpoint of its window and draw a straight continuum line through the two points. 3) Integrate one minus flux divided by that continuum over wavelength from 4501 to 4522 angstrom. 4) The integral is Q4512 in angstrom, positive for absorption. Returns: -0.91 angstrom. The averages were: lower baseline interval 8.18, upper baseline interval 9.26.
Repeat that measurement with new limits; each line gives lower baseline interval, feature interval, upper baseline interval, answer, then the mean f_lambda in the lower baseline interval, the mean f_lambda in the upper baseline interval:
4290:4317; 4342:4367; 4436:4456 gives -4.46 angstrom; 5.32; 8.3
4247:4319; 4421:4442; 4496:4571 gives -0.35 angstrom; 6.02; 9.16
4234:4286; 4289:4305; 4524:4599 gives 3.33 angstrom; 6.46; 9.16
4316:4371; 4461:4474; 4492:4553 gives 0.35 angstrom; 7.41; 8.99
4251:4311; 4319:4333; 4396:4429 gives -1.32 angstrom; 5.9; 7.95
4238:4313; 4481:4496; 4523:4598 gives -0.76 angstrom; 6.03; 9.15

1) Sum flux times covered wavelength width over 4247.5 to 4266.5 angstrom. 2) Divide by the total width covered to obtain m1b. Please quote 6.77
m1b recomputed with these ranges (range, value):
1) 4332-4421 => 7.47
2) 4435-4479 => 8.29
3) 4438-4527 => 8.68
